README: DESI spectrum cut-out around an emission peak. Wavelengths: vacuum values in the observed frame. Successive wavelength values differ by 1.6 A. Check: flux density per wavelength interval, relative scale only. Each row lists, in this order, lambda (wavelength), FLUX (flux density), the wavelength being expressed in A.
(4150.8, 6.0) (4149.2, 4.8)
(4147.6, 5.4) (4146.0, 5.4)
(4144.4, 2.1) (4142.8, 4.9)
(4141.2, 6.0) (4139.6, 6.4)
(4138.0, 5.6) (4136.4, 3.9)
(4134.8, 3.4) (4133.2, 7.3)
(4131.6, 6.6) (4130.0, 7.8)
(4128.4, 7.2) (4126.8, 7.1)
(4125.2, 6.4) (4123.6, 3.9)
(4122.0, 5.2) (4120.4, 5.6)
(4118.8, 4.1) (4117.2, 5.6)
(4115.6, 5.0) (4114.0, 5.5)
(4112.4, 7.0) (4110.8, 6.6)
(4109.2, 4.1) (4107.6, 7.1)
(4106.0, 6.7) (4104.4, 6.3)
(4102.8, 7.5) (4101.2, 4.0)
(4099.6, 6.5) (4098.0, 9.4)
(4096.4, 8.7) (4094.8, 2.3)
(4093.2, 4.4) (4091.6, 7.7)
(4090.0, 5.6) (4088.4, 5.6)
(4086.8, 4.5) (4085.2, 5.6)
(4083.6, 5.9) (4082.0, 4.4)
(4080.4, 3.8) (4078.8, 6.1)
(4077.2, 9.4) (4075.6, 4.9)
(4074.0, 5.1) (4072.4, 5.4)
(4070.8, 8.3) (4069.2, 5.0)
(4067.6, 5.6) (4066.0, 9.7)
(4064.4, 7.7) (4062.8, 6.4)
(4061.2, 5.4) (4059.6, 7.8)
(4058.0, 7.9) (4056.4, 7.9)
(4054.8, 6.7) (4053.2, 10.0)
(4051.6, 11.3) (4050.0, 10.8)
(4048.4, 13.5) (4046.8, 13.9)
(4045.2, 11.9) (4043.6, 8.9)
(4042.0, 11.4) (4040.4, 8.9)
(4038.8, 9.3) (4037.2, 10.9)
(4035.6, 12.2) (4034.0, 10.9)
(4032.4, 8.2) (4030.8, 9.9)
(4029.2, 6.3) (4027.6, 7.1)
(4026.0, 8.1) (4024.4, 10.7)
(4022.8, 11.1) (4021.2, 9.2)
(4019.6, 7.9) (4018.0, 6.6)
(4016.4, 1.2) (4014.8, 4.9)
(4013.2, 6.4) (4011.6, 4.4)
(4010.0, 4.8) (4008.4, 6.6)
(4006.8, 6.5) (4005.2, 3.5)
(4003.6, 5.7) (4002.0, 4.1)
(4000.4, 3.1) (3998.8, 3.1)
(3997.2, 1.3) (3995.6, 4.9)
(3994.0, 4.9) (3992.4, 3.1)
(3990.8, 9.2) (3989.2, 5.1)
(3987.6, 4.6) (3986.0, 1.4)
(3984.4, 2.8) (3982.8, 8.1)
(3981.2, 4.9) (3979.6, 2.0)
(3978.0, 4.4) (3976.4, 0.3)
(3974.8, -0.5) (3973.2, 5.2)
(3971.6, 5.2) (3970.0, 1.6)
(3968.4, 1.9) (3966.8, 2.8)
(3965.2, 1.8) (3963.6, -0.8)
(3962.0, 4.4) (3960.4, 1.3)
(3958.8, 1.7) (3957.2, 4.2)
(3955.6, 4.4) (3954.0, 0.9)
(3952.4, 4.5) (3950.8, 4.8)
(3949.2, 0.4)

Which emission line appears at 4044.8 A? Lyman alpha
